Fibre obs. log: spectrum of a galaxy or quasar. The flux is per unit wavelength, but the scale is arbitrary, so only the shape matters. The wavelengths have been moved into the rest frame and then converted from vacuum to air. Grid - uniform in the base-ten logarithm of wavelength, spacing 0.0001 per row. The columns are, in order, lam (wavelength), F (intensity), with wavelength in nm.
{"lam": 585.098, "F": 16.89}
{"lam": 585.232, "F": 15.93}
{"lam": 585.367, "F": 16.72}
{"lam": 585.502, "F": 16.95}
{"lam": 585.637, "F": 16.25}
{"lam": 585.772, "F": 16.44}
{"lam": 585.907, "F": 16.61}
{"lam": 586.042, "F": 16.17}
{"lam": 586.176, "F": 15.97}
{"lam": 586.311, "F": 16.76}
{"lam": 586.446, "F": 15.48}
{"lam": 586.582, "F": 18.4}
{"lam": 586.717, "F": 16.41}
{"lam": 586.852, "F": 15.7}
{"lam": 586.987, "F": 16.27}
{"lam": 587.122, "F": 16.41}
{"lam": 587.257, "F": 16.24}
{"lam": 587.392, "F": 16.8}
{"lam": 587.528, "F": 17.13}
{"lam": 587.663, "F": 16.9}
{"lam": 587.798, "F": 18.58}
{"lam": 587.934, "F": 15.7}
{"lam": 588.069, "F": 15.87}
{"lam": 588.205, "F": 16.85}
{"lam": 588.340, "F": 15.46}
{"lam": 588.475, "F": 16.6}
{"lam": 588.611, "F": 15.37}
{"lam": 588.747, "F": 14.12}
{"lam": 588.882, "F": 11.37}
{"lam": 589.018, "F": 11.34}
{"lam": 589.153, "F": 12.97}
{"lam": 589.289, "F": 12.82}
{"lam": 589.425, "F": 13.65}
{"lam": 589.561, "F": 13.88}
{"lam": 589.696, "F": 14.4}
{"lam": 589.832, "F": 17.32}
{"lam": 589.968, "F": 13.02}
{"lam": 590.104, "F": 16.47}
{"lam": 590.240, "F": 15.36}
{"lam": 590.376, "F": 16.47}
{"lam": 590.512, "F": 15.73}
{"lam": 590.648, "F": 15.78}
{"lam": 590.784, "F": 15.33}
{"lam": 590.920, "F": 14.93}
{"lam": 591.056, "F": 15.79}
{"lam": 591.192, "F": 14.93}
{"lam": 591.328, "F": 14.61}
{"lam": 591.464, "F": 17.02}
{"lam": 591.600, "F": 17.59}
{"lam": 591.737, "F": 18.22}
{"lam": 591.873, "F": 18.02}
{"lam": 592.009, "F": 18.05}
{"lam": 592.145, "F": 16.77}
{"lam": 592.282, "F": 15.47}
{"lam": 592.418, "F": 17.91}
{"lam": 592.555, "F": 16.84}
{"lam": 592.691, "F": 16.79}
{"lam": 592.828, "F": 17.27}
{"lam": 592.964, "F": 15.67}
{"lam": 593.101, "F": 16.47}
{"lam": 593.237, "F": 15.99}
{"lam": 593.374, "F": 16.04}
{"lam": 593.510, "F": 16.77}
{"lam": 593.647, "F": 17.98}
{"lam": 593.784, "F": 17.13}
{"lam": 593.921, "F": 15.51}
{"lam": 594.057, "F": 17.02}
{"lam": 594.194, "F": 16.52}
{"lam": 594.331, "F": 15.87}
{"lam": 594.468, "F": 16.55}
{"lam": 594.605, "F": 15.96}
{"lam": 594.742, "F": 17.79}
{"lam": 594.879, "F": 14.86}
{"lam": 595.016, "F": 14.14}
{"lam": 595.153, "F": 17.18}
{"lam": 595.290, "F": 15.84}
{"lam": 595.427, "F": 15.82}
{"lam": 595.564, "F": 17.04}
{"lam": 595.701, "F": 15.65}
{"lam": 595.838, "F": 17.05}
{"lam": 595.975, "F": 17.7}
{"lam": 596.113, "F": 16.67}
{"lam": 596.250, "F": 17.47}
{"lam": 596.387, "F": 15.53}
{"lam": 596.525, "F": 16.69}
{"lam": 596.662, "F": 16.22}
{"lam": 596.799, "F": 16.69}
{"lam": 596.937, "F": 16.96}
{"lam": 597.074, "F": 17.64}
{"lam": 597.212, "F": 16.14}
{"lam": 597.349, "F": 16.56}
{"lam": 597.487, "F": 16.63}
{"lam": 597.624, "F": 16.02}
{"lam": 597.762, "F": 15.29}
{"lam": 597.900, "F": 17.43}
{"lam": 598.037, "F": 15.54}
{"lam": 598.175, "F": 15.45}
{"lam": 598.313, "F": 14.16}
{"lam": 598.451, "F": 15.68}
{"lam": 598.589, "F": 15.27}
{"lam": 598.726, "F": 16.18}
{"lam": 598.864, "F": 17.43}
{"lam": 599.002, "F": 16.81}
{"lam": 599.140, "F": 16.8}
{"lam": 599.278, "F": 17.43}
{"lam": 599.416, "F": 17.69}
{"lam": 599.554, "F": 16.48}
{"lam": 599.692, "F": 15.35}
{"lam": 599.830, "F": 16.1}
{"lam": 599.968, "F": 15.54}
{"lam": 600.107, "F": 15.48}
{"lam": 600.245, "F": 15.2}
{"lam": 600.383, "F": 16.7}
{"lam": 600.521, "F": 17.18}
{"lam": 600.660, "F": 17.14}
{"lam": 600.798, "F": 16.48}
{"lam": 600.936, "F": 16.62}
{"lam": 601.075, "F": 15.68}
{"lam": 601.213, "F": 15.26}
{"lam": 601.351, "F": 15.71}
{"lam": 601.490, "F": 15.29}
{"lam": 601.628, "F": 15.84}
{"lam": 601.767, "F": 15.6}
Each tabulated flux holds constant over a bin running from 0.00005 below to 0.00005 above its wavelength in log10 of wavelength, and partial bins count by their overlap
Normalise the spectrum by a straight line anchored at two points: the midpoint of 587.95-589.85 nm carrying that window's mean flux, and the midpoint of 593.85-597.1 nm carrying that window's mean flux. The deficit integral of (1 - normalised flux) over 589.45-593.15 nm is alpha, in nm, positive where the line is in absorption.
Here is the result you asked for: -0.240 nm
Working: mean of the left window 14.4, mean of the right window 16.4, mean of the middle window 16.1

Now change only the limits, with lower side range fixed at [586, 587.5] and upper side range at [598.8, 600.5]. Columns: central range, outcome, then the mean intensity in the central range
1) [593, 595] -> 0.01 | 16.4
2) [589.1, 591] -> 0.18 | 14.9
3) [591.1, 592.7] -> -0.04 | 16.8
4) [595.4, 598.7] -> 0.03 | 16.3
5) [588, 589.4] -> 0.19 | 14.3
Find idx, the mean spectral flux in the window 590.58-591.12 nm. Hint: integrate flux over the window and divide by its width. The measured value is 15.5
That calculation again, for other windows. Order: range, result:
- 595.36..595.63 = 16.4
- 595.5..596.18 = 16.8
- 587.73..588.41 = 16.5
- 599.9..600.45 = 15.7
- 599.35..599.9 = 16.4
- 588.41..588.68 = 15.9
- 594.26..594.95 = 16.2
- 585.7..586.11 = 16.4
